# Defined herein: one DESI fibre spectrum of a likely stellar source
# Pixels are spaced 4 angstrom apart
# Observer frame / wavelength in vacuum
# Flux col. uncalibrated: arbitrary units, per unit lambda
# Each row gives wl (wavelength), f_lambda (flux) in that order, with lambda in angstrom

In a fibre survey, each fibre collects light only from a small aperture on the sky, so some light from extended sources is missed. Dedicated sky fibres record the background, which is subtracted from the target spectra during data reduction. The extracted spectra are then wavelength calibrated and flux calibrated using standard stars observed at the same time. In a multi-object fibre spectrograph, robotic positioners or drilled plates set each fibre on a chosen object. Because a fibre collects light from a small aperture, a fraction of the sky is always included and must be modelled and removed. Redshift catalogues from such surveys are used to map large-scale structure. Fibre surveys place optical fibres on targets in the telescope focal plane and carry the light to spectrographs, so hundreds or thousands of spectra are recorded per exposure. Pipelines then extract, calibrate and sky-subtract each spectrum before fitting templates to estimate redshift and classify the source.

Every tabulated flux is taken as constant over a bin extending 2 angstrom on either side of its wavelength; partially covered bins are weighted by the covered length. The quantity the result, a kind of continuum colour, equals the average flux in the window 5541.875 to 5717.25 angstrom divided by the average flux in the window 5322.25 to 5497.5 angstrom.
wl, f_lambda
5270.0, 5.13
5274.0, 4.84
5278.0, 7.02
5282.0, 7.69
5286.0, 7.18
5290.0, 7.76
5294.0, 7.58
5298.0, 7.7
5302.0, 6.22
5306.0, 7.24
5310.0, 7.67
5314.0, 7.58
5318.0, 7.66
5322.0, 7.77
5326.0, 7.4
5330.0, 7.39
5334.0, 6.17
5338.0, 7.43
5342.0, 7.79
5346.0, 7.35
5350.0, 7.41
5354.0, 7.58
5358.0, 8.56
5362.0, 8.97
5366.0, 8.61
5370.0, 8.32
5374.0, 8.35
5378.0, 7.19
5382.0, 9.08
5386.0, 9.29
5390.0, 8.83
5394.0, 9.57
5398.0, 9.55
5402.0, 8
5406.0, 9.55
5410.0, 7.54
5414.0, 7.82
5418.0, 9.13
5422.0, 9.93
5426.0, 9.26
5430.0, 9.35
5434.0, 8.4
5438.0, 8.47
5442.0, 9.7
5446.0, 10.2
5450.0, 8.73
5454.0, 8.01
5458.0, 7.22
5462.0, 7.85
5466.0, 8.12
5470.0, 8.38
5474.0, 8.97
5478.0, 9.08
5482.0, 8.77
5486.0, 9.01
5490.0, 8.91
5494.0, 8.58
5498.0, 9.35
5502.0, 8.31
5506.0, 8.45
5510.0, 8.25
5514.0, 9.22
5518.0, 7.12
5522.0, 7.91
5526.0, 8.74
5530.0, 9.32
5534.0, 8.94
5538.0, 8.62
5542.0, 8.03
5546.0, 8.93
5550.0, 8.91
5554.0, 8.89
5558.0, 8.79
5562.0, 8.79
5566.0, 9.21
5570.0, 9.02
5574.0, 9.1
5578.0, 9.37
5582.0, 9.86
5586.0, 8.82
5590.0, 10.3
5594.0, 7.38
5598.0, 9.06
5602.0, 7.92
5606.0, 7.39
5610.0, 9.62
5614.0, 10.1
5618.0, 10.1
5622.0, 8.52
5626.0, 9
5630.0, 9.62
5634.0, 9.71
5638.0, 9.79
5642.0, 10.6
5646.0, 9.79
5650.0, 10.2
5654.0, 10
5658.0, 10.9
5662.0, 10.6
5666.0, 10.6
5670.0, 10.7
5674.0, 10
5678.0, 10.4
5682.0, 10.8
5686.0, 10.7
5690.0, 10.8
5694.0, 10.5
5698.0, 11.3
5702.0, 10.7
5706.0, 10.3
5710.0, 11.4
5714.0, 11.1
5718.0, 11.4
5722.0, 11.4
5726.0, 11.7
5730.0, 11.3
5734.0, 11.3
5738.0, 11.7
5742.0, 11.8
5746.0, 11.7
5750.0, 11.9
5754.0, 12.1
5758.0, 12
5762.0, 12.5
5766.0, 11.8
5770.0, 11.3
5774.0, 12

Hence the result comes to 1.15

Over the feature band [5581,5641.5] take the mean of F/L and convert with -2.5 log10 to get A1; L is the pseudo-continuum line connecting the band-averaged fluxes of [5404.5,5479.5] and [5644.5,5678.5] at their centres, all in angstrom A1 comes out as 0.09 mag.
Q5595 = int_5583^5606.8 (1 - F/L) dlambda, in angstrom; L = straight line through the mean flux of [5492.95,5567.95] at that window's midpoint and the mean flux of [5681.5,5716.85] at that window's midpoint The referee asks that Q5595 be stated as 2.25 angstrom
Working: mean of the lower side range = 8.65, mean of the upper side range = 10.9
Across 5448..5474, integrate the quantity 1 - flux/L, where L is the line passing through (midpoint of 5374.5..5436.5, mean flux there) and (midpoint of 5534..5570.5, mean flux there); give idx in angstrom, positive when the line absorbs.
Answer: 2.0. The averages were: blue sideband 8.82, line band 8.12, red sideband 8.8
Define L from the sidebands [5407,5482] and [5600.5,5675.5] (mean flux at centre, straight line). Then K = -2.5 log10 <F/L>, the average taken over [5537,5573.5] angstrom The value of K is 0.06 mag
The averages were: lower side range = 8.69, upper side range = 9.76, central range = 8.82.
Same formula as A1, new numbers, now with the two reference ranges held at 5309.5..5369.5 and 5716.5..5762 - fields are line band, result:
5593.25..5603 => 0.242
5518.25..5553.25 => 0.127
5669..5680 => 0.073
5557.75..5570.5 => 0.113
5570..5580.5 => 0.095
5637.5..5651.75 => 0.066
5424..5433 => -0.074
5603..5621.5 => 0.141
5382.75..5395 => -0.123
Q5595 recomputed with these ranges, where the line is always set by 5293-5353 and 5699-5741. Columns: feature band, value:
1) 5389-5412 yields -2.1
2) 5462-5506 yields 1.2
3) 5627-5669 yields 1.5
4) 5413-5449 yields -3.2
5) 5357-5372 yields -1.7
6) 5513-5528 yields 1.8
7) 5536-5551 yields 1.4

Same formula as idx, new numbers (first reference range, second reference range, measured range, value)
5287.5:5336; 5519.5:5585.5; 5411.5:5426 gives -1.7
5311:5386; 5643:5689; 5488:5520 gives 2.1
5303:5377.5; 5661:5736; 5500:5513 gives 1.1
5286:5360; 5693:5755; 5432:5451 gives -1.1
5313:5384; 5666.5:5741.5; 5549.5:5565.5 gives 1.3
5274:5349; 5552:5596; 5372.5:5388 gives -1.4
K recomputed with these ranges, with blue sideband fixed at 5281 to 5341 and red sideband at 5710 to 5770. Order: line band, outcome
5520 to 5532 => 0.10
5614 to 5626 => 0.12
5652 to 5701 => 0.04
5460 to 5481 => 0.06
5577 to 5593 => 0.07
